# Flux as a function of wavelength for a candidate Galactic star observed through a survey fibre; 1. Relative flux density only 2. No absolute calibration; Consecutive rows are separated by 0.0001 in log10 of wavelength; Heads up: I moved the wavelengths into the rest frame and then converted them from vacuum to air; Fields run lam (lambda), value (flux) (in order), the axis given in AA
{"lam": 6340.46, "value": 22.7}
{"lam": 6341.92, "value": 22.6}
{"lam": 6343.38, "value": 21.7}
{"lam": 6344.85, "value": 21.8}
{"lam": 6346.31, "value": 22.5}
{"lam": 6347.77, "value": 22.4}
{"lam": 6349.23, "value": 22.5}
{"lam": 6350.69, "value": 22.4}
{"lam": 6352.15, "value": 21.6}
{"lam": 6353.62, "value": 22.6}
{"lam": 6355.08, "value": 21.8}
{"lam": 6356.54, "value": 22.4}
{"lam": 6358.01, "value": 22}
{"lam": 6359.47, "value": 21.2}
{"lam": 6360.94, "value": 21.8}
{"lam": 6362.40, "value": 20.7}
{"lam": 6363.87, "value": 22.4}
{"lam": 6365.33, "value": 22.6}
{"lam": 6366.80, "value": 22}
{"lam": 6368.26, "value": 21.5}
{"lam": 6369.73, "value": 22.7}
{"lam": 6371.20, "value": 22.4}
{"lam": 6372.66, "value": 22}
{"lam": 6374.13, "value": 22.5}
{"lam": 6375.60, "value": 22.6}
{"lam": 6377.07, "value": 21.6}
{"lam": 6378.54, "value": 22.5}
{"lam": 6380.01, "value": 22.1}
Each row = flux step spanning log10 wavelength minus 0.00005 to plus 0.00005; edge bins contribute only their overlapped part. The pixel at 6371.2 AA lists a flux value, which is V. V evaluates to 22.4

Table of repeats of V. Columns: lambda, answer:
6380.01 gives 22.1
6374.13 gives 22.5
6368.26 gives 21.5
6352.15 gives 21.6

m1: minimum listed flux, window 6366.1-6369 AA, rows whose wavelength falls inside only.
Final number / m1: 21.5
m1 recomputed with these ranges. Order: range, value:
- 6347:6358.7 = 21.6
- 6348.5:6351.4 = 22.4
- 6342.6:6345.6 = 21.7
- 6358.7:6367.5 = 20.7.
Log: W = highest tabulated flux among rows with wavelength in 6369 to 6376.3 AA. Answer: 22.7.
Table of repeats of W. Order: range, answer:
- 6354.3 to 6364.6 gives 22.4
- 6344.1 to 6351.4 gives 22.5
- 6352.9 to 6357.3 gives 22.6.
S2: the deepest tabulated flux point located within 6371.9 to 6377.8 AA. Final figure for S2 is 21.6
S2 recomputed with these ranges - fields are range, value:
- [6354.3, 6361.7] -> 21.2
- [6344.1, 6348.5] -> 21.8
